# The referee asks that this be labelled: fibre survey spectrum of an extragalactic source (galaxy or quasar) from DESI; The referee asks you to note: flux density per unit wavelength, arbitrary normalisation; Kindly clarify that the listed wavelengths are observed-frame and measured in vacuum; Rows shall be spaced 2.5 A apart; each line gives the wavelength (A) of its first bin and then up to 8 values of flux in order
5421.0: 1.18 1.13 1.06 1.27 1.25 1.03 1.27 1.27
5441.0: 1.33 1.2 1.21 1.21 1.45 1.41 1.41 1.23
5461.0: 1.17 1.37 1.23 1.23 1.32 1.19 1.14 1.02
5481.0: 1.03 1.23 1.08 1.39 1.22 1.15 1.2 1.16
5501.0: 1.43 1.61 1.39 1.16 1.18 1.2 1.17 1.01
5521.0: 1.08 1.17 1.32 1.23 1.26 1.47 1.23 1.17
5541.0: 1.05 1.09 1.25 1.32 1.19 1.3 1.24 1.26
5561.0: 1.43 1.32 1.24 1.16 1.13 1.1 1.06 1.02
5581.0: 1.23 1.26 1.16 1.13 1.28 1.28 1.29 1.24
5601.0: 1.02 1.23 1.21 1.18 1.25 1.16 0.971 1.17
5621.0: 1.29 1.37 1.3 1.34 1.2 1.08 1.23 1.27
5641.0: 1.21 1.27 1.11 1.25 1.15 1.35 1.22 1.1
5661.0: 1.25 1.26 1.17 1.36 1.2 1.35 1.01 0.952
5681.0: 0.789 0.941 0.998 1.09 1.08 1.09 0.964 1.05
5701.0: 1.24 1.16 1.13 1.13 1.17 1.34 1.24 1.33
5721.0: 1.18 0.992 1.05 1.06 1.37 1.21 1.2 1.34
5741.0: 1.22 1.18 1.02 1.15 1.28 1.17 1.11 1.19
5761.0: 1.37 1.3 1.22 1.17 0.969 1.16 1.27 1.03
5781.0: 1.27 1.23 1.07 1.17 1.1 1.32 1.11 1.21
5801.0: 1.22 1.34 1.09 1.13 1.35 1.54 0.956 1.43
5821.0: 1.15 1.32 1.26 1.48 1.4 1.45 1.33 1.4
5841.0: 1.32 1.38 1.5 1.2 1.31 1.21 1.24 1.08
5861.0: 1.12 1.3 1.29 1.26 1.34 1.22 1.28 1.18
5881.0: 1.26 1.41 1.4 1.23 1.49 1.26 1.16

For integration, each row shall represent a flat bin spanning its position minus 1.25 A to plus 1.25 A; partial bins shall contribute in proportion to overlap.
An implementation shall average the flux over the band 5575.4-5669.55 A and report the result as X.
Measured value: 1.21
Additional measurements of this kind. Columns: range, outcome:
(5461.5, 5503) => 1.22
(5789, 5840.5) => 1.28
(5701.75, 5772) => 1.19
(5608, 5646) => 1.22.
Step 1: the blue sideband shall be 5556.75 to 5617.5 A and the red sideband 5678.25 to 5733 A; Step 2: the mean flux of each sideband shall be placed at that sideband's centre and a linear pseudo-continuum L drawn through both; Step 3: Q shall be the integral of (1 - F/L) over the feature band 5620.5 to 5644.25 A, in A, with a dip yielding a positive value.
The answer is -1.91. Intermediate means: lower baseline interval 1.19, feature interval 1.25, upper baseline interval 1.11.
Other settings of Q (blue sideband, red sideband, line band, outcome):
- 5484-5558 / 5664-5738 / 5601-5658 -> -1.88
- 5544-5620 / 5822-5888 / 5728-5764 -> 1.44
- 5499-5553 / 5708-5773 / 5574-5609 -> 1.13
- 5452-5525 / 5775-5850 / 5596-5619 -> 1.42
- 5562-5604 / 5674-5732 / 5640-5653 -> -0.72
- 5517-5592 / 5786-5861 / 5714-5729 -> 1.07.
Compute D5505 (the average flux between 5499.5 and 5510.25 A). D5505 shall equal 1.38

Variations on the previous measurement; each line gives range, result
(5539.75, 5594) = 1.2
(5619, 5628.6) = 1.31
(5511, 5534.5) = 1.21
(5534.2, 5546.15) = 1.16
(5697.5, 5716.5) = 1.18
